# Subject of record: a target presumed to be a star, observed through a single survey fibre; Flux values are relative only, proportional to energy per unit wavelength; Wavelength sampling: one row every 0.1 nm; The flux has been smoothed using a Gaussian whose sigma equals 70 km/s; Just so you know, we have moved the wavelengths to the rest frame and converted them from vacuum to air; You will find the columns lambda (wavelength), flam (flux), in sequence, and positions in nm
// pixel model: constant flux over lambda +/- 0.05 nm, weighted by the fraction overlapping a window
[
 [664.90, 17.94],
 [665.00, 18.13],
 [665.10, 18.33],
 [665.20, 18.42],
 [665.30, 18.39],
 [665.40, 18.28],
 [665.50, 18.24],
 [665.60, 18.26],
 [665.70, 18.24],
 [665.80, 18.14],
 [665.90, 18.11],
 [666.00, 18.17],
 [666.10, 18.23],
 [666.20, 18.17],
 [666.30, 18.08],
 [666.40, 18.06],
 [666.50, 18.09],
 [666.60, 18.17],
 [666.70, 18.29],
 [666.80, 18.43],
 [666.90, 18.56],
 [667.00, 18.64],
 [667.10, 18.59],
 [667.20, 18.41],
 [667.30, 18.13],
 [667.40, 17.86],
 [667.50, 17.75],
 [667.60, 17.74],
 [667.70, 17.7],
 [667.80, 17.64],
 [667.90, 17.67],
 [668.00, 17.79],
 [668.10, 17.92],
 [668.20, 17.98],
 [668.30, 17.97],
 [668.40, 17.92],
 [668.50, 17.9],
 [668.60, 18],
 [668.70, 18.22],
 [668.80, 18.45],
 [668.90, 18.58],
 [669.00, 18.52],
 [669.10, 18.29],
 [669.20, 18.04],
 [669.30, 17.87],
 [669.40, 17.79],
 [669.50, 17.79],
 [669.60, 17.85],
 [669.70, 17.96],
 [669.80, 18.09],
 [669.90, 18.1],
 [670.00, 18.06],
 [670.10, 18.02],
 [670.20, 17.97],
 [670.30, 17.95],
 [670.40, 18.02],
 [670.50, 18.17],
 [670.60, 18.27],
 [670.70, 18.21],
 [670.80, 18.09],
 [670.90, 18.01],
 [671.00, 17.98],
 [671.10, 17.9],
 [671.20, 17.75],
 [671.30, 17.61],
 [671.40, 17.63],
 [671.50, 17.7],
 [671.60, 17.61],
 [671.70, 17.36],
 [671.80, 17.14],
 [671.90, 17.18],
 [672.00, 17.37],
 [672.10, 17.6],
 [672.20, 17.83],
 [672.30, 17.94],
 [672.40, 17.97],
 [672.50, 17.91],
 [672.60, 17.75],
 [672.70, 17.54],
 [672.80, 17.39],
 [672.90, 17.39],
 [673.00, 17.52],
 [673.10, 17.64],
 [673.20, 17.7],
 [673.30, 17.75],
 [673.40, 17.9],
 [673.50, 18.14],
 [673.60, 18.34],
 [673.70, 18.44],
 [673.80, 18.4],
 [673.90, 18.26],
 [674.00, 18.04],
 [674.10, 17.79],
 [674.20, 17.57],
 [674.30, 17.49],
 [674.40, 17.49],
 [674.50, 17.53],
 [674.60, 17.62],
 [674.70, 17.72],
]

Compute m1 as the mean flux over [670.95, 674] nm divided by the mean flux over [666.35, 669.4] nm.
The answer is 0.98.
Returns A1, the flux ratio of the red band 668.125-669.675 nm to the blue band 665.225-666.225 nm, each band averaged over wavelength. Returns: 1.0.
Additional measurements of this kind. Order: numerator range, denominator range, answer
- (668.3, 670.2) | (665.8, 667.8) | 1.00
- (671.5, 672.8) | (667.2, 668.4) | 0.99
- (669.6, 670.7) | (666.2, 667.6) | 0.99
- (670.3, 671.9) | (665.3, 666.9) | 0.98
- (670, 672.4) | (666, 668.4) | 0.98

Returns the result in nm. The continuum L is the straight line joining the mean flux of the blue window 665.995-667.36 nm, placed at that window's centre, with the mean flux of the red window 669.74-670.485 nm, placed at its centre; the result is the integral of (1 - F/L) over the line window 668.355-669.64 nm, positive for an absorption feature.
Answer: 0.00 nm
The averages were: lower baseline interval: 18.3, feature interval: 18.1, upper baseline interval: 18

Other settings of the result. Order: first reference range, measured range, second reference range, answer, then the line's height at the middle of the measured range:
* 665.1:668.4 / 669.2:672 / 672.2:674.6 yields 0.02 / 17.9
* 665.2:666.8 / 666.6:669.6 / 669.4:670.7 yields 0.00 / 18.1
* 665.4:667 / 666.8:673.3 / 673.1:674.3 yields 0.07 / 18.1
